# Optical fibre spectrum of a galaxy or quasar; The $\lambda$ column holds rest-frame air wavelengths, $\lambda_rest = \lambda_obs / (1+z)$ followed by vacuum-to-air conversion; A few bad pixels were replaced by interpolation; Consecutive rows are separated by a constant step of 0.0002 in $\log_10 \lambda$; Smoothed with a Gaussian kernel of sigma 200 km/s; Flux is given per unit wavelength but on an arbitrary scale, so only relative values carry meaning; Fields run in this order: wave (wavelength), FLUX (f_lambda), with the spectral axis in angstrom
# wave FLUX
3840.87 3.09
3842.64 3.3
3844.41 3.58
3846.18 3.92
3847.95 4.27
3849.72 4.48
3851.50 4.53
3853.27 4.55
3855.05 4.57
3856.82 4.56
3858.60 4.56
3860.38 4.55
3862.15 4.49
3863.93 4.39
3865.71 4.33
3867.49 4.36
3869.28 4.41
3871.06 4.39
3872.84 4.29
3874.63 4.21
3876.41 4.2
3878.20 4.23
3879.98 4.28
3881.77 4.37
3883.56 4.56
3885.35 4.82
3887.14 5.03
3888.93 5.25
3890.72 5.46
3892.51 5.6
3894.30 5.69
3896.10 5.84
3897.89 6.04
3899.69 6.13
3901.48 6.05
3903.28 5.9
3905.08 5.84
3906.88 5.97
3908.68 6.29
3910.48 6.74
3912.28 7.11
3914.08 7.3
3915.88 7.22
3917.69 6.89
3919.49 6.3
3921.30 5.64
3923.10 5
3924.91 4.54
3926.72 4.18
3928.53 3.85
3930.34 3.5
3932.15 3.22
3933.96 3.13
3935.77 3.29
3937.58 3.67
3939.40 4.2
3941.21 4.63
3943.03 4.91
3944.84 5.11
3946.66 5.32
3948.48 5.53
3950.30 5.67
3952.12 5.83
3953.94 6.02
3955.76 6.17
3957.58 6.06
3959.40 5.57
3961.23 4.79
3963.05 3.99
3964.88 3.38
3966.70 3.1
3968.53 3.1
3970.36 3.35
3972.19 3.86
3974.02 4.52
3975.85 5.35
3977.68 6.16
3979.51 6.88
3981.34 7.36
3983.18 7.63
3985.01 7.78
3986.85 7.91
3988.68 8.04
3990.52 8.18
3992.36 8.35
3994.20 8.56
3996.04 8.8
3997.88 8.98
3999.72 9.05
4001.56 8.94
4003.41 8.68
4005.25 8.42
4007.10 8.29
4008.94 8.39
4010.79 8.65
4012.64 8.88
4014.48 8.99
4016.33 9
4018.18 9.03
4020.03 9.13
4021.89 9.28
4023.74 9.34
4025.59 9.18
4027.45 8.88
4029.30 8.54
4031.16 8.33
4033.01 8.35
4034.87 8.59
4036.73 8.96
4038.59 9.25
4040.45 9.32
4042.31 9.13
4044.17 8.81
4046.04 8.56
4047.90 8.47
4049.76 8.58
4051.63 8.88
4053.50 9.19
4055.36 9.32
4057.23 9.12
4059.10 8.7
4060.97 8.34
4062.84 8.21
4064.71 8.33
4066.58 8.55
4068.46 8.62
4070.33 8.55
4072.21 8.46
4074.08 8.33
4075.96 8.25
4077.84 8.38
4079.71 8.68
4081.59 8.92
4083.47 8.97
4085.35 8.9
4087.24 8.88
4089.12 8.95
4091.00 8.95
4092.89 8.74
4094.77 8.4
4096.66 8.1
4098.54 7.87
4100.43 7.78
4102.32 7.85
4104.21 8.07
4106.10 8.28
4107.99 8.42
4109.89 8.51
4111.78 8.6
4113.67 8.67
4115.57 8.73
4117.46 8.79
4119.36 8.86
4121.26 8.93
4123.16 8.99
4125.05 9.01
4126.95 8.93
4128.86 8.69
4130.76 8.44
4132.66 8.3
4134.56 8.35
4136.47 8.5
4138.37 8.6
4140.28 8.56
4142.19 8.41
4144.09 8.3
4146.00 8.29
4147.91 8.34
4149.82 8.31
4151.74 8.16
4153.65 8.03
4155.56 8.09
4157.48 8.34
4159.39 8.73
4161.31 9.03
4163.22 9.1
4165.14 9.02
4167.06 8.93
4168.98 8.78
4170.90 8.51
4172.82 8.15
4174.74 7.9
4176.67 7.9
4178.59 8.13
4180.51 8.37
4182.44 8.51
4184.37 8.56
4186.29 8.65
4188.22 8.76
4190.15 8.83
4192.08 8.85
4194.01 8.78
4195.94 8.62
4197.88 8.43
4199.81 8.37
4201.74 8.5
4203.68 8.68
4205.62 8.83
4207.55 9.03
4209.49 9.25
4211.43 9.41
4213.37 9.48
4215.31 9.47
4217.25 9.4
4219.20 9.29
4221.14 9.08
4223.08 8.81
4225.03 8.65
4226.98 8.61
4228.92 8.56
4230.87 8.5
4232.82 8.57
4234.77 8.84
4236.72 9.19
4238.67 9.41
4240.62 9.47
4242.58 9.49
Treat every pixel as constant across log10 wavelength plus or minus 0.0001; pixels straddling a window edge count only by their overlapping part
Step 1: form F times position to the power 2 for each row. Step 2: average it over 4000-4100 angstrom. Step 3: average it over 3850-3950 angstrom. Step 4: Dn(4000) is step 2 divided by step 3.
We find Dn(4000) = 1.9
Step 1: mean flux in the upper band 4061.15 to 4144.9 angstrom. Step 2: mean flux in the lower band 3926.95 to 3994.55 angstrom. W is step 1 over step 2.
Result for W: 1.61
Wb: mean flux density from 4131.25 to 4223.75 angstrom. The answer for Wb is 8.64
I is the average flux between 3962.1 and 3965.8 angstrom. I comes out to 3.7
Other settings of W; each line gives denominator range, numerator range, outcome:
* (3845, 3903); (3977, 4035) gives 1.77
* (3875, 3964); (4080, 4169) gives 1.63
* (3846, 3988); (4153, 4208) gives 1.68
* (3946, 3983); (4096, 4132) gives 1.65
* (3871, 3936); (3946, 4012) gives 1.26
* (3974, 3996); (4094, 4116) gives 1.12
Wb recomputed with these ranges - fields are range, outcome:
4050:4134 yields 8.6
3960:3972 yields 3.68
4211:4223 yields 9.31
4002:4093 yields 8.76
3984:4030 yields 8.69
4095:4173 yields 8.5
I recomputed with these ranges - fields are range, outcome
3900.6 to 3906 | 5.92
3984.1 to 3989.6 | 7.91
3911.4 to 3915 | 7.22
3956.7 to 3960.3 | 5.82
